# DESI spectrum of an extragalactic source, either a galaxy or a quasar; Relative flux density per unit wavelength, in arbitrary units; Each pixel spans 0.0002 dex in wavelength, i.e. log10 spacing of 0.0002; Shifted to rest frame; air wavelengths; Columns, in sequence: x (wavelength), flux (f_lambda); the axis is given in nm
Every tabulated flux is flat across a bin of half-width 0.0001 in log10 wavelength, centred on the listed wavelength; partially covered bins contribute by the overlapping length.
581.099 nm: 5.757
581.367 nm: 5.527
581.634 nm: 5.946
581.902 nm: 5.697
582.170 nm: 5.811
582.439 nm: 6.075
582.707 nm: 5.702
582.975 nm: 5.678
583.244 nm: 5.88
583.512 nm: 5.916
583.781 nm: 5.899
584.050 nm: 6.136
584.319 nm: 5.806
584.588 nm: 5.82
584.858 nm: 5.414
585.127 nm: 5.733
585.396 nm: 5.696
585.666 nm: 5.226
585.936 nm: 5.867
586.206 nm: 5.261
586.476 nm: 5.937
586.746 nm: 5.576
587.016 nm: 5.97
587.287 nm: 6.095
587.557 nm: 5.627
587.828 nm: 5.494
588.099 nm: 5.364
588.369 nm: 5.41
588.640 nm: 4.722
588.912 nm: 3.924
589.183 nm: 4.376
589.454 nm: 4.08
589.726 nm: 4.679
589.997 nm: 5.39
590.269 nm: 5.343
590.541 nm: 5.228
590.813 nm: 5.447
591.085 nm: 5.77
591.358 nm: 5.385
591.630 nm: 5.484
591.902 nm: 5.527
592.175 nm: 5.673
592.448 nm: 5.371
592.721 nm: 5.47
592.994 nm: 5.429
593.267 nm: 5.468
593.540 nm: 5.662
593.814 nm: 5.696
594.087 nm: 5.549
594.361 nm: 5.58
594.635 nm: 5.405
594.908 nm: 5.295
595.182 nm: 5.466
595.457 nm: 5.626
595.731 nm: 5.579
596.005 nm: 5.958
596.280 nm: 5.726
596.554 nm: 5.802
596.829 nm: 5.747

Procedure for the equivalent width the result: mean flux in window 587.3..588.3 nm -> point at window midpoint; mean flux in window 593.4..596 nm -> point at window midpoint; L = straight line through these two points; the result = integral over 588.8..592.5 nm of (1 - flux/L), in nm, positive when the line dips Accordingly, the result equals 0.29 nm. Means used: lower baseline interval 5.57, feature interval 5.12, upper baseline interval 5.56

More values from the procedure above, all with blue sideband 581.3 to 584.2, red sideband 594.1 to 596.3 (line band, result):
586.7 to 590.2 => 0.367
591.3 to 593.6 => 0.056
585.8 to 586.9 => 0.020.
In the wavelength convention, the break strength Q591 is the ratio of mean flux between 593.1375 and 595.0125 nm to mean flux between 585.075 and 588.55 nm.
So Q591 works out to 0.98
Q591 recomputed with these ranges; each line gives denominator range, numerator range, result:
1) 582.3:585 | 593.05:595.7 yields 0.95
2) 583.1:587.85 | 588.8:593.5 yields 0.90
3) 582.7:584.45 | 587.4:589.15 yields 0.86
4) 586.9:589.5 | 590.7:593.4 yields 1.07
